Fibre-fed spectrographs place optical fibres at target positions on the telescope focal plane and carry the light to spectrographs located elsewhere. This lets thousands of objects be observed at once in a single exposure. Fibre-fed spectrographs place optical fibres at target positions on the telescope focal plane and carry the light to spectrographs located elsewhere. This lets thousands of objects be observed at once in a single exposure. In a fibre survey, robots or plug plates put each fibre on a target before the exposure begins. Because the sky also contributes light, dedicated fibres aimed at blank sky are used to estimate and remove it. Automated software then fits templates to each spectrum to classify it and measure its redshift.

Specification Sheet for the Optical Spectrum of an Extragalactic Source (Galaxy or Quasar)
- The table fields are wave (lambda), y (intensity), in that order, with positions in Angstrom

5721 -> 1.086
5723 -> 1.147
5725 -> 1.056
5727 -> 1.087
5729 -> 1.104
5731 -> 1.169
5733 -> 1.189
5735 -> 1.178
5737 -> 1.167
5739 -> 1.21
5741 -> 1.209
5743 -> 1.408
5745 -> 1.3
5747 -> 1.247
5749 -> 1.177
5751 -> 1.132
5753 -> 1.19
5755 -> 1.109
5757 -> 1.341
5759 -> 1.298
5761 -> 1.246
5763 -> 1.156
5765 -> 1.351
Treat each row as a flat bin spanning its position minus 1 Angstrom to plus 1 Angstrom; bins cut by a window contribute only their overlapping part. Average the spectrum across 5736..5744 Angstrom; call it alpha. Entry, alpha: 1.25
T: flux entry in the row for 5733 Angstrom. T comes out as 1.189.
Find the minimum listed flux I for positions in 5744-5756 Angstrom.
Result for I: 1.109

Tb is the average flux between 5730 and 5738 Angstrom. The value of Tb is 1.18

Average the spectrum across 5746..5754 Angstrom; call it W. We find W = 1.19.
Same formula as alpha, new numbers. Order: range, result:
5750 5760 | 1.21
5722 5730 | 1.1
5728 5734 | 1.15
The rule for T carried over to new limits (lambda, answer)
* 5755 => 1.109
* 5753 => 1.19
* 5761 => 1.246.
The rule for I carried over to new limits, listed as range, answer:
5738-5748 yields 1.209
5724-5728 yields 1.056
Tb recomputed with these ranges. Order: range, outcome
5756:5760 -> 1.32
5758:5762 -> 1.27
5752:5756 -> 1.15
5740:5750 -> 1.27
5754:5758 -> 1.23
